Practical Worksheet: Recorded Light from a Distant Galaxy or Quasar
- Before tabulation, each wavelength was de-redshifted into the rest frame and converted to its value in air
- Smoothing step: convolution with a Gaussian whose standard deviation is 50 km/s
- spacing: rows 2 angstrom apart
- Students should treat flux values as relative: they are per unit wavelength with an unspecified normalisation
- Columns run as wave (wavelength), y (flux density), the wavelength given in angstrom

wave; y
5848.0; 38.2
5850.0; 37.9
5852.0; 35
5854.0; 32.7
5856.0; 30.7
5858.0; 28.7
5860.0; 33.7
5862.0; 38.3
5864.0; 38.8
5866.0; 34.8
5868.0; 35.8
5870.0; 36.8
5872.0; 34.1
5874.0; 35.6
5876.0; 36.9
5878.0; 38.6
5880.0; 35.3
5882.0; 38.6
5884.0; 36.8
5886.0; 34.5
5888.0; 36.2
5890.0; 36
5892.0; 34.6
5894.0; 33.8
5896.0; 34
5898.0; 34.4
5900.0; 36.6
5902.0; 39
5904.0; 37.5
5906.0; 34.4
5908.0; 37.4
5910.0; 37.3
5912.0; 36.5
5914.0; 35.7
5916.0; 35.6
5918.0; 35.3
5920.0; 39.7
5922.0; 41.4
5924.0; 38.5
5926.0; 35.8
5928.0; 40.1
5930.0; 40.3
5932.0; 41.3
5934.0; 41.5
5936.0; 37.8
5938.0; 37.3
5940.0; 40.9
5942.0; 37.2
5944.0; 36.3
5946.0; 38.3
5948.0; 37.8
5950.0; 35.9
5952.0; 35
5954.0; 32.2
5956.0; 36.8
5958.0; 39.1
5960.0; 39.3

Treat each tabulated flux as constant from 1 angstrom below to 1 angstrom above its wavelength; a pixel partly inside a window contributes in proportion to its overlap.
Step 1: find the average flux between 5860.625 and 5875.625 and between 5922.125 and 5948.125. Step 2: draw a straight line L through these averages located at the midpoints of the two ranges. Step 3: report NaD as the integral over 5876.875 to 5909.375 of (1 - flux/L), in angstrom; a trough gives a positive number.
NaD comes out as 1.0 angstrom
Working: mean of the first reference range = 36.3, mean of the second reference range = 38.8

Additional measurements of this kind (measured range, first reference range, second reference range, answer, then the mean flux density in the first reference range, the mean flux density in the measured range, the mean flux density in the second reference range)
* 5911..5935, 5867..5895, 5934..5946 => -0.56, 36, 38.5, 38.2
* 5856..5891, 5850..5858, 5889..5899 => -2.05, 32.9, 35.7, 34.6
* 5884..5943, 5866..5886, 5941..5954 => -1.45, 36.3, 37.3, 36.4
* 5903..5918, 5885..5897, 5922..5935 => 0.44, 34.9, 36.3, 39.7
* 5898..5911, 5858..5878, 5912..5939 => 0.22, 35.8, 36.8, 38.4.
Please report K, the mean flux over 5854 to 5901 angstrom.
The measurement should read 35.3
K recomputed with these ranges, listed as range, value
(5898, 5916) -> 36.6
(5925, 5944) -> 39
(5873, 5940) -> 37.2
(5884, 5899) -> 34.9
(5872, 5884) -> 36.7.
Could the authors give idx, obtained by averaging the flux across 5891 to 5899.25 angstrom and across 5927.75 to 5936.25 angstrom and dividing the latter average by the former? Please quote 1.18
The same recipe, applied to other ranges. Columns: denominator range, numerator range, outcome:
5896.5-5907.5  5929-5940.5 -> 1.10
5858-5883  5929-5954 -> 1.05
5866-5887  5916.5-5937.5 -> 1.08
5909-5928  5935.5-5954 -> 0.99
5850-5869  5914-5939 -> 1.12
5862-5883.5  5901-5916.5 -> 1.00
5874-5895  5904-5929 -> 1.03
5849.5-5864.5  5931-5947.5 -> 1.13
